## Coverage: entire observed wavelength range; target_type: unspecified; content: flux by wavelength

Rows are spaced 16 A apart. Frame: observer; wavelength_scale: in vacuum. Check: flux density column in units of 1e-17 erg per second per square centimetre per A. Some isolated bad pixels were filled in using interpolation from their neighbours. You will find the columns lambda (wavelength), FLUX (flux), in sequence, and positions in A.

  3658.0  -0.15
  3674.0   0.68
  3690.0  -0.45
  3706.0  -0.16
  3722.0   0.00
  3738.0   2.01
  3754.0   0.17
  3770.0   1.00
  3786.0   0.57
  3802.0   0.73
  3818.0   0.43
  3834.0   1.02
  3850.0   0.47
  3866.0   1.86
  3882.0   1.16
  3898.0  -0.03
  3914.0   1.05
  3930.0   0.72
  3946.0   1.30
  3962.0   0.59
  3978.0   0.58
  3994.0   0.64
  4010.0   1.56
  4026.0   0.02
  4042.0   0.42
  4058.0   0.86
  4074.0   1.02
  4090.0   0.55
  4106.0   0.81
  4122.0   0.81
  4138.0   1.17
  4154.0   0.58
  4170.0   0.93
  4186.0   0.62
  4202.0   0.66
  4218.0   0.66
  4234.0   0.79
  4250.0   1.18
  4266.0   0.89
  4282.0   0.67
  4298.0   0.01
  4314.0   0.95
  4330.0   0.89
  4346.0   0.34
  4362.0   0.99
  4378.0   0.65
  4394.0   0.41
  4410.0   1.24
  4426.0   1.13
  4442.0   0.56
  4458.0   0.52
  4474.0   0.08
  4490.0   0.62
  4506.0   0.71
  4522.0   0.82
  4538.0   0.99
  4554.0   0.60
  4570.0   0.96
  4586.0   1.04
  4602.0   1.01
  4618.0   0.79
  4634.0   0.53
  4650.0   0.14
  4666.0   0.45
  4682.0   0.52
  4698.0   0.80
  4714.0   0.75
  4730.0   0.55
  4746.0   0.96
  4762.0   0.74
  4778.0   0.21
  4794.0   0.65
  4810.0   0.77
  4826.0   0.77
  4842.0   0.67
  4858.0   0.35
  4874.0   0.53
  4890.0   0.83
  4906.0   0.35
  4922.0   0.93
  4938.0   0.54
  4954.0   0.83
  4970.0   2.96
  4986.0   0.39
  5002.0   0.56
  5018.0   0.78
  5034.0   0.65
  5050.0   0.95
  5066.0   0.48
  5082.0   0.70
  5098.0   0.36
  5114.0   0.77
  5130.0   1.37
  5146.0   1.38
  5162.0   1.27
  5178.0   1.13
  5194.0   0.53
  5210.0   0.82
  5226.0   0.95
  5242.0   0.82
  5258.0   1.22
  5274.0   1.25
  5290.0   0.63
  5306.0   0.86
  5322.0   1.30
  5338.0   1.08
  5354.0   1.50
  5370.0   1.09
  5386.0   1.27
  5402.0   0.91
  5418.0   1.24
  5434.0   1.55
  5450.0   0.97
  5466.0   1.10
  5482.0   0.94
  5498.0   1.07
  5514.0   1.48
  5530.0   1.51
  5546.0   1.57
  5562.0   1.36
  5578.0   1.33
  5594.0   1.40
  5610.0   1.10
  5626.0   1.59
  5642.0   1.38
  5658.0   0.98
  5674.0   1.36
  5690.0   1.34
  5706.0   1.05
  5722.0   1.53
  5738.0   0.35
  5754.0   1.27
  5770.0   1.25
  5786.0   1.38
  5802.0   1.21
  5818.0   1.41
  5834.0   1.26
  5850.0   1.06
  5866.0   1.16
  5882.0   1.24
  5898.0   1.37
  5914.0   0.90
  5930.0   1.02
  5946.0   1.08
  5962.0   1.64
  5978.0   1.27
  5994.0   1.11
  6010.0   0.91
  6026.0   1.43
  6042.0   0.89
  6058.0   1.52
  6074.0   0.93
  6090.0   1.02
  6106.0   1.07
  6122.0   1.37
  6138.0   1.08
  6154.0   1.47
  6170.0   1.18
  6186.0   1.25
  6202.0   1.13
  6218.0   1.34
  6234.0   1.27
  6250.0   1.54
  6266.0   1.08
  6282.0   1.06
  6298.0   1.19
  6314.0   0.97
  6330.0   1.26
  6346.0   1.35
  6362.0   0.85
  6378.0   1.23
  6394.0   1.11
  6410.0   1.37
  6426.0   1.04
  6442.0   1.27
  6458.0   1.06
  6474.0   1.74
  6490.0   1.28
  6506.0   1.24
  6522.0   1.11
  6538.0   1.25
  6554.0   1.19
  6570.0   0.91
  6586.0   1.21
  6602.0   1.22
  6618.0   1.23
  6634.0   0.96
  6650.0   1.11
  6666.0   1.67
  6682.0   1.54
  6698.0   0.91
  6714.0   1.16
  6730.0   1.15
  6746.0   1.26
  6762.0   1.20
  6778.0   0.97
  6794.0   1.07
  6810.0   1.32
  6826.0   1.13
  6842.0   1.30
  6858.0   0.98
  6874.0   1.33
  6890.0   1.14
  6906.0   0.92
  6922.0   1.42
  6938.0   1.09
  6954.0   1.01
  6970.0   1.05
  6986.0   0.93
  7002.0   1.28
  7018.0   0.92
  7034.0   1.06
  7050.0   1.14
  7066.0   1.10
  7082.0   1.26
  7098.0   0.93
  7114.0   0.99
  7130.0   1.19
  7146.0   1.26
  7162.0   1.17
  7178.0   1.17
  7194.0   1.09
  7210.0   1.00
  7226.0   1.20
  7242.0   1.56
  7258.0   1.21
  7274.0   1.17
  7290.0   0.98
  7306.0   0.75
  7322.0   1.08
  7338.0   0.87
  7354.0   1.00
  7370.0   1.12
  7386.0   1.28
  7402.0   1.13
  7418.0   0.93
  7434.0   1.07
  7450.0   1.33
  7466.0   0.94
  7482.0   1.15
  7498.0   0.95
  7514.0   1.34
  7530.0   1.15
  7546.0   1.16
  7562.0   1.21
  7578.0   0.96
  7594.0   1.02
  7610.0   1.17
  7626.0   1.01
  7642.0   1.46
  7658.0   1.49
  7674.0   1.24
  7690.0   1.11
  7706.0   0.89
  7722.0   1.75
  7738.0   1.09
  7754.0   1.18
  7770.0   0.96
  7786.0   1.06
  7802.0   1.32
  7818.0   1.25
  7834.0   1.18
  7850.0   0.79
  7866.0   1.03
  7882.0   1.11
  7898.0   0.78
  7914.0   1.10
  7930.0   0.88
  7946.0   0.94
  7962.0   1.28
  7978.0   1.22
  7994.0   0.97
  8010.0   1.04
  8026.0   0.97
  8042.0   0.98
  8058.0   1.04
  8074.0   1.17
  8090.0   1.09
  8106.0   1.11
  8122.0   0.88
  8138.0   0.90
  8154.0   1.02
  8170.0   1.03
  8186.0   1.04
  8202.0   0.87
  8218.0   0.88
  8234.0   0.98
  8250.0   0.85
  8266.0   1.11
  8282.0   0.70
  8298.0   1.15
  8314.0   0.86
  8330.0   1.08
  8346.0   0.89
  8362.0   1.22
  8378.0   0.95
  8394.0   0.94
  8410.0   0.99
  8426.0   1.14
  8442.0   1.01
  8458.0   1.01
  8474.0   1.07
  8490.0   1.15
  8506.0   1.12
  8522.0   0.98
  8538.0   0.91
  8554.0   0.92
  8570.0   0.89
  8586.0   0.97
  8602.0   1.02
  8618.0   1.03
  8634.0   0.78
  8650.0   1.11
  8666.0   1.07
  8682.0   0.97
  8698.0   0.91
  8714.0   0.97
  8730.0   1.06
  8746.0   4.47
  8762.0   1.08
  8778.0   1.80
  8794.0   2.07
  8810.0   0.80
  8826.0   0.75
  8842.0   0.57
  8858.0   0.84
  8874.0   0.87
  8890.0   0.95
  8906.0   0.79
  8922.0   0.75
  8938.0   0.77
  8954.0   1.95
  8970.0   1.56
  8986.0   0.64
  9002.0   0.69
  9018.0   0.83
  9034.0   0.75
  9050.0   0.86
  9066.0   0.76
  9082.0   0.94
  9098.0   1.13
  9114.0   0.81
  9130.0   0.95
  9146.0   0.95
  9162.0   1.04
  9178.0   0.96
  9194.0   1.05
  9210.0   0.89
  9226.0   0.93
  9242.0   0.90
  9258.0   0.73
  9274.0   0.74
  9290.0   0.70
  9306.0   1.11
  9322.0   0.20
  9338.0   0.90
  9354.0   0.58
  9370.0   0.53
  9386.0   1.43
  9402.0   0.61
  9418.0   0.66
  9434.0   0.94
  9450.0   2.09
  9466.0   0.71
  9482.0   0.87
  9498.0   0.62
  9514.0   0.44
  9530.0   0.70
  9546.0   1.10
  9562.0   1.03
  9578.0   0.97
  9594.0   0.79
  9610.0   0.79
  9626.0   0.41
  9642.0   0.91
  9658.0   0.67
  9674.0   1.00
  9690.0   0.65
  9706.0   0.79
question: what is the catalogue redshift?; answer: 0.333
